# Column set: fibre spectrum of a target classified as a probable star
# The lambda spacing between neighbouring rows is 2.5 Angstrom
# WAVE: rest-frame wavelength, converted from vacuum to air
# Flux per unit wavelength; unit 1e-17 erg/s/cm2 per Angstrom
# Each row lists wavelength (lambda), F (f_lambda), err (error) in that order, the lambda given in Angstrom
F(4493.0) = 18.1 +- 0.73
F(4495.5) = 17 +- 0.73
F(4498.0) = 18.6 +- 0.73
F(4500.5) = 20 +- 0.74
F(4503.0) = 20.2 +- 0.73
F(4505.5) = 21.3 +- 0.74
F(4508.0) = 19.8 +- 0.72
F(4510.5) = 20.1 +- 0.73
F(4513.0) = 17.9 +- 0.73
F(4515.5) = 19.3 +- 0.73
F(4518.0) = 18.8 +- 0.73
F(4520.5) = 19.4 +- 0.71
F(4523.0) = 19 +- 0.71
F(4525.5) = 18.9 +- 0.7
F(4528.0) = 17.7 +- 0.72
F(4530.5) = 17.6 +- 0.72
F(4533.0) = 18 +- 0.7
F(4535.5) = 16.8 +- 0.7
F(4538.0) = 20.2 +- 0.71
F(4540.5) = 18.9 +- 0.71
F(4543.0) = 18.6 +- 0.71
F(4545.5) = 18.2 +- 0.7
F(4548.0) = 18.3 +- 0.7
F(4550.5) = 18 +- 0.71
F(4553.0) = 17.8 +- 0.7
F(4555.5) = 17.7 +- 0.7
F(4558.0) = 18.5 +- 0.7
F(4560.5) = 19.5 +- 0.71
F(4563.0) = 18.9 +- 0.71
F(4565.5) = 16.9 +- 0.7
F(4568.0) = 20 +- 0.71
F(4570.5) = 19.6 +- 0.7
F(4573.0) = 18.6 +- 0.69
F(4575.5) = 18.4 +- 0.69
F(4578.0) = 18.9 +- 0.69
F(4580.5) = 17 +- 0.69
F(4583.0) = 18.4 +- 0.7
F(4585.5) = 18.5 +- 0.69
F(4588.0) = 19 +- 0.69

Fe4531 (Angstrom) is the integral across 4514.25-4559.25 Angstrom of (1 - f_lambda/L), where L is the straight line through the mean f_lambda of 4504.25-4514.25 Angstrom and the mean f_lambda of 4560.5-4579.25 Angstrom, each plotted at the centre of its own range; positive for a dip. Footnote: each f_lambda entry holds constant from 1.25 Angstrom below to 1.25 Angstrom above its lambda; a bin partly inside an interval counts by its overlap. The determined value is 2.1 Angstrom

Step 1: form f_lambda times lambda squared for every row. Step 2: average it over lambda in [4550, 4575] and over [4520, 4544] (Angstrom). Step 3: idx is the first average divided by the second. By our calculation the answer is 1.0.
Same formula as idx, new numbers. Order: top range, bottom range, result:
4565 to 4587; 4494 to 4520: 0.99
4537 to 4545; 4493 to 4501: 1.06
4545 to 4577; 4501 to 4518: 0.96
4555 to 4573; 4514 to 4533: 1.03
